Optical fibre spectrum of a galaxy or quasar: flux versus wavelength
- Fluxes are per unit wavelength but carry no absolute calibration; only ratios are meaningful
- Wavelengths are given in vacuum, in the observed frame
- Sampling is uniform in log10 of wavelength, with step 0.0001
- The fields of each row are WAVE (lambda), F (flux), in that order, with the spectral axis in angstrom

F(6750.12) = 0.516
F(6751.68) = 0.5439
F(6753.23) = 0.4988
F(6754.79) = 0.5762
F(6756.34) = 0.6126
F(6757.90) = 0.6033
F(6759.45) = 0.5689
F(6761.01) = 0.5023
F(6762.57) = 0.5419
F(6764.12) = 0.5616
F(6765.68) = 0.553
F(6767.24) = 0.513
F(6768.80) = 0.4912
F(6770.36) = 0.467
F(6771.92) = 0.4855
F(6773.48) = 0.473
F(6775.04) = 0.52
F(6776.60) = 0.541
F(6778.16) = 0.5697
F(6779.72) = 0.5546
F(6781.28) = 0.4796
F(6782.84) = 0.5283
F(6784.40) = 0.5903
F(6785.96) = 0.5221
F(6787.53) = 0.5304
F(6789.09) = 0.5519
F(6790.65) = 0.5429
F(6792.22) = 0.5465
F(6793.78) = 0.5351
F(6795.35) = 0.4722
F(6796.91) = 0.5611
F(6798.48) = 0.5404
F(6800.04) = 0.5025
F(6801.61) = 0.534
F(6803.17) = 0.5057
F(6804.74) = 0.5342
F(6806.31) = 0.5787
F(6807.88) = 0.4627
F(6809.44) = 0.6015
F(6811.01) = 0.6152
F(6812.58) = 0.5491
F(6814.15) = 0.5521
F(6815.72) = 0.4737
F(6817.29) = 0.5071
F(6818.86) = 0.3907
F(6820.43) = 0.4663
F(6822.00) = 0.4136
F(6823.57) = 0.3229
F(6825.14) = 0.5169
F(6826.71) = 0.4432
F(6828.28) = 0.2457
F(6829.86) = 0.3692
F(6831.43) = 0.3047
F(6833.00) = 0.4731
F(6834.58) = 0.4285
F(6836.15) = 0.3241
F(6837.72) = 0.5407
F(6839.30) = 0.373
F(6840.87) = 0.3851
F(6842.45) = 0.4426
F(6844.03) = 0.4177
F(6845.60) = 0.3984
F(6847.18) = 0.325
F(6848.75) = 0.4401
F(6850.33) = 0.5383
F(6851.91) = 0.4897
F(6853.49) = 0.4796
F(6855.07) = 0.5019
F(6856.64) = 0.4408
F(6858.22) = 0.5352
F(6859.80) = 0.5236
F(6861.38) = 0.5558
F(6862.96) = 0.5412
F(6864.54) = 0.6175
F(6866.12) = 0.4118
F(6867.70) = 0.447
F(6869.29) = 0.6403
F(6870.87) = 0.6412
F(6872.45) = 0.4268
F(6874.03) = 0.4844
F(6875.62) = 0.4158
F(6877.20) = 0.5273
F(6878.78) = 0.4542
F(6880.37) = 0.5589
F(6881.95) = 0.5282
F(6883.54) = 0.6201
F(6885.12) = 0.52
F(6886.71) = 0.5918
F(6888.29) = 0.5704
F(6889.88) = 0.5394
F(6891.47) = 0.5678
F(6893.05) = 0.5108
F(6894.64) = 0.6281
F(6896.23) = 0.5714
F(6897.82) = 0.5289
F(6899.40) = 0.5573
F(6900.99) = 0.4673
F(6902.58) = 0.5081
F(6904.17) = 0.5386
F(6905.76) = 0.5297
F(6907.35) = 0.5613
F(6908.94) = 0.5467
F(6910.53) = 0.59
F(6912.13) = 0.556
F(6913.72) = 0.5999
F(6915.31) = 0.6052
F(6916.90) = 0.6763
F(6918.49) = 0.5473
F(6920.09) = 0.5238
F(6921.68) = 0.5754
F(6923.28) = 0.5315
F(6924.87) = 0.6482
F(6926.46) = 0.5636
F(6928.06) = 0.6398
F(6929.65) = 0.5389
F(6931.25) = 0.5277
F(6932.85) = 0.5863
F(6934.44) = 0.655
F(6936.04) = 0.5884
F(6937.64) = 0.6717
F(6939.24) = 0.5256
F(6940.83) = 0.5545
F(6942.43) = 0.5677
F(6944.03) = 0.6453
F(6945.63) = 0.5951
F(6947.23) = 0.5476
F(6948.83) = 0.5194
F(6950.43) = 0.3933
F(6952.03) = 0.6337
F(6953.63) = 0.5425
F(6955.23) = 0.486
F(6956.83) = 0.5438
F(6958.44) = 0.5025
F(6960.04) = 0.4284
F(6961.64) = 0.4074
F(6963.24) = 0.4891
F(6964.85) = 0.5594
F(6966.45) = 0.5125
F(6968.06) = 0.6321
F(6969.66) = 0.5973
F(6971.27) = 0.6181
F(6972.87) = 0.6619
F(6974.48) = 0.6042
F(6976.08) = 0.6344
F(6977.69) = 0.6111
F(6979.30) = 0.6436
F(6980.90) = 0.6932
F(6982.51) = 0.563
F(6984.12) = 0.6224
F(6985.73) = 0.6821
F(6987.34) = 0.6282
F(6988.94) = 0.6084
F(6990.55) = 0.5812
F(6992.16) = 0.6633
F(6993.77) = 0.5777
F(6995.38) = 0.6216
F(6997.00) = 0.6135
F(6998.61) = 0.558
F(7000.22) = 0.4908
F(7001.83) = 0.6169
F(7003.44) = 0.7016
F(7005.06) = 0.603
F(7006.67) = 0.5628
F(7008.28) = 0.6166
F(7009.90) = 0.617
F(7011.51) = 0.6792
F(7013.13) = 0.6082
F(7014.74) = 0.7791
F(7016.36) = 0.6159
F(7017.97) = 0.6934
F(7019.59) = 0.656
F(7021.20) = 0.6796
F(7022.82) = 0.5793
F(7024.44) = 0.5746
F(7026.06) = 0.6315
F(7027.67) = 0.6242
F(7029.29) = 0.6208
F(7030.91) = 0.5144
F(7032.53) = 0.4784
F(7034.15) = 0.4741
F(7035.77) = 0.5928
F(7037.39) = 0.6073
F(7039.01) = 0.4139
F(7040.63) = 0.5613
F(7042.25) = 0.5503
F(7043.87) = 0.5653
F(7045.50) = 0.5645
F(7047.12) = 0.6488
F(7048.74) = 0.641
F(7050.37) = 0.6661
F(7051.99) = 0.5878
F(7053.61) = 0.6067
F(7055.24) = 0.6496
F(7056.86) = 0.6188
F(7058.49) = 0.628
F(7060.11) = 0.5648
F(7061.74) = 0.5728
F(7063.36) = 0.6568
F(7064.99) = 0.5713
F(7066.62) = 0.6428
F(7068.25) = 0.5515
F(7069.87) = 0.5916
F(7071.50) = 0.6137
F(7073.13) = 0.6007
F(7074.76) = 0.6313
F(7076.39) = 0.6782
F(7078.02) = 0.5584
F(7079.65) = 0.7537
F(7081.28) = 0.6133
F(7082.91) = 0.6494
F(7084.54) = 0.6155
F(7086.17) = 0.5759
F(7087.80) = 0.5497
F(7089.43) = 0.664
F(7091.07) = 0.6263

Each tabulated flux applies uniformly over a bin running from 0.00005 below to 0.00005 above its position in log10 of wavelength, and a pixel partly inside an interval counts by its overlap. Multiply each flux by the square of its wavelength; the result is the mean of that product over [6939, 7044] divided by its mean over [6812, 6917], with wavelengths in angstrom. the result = 1.22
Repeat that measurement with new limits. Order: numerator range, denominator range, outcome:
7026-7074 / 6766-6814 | 1.19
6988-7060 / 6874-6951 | 1.11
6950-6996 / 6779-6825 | 1.18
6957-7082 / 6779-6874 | 1.31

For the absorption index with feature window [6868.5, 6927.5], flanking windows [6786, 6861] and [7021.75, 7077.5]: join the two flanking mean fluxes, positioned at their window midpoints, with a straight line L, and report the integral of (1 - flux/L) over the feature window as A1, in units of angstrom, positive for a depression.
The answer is -4.7 angstrom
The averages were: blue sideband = 0.474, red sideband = 0.591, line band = 0.553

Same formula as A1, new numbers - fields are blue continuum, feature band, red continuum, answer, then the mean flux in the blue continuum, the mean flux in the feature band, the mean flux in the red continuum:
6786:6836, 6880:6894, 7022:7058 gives -1.1 angstrom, 0.484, 0.557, 0.581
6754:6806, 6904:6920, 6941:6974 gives -0.9 angstrom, 0.534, 0.574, 0.545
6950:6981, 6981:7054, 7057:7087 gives -2.3 angstrom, 0.559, 0.604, 0.615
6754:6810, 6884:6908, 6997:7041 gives 0.8 angstrom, 0.535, 0.547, 0.599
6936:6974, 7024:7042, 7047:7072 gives 1.3 angstrom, 0.551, 0.554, 0.612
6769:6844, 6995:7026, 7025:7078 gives -2.8 angstrom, 0.486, 0.625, 0.591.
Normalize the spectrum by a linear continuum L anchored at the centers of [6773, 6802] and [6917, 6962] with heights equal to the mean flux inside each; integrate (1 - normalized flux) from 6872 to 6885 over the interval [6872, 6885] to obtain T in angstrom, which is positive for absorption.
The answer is 1.0 angstrom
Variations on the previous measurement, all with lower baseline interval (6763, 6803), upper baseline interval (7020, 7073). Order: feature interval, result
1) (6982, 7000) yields -0.98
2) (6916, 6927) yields -0.43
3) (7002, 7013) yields -0.90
